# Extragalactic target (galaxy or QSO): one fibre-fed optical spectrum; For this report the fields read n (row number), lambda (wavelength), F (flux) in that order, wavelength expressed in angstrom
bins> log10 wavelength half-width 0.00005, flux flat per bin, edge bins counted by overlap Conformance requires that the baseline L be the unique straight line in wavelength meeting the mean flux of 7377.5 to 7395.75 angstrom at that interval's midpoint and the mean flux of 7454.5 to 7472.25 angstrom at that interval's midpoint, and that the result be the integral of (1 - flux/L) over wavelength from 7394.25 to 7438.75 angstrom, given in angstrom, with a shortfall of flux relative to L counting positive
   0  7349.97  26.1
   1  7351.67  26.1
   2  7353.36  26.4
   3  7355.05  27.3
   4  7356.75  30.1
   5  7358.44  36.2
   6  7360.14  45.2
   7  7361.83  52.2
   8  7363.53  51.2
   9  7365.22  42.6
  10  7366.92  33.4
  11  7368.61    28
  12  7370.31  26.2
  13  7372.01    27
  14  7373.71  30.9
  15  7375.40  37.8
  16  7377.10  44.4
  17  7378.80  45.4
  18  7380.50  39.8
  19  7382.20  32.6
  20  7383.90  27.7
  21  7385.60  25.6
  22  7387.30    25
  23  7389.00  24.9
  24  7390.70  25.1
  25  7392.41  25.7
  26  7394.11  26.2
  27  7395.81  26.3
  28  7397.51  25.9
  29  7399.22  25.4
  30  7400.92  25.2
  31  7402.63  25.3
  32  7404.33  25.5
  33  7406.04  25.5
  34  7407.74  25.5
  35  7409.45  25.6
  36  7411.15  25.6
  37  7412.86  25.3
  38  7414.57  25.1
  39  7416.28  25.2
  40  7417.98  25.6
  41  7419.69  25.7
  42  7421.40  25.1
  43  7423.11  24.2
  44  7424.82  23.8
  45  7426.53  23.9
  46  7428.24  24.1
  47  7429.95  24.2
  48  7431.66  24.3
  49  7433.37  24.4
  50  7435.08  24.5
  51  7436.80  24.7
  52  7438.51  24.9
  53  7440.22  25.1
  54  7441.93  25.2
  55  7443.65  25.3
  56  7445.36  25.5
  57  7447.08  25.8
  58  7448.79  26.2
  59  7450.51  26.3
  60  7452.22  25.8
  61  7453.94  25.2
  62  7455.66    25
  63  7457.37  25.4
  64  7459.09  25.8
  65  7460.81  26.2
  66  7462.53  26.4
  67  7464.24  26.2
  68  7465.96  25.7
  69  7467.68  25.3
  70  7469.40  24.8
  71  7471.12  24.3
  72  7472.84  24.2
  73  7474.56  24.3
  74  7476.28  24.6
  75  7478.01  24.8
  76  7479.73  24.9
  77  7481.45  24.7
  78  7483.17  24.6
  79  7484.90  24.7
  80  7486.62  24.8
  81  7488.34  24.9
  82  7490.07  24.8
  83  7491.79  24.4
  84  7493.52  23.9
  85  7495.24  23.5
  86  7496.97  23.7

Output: 5.0 angstrom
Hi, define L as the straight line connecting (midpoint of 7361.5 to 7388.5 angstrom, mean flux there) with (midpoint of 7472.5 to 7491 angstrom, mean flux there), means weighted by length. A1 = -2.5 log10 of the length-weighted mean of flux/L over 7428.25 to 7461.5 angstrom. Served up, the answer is 0.12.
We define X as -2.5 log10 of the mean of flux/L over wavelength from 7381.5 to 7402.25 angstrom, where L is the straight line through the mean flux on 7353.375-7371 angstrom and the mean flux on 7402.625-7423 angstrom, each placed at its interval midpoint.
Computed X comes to 0.15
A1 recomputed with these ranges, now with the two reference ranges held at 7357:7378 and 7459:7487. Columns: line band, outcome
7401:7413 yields 0.281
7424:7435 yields 0.245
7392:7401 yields 0.305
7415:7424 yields 0.244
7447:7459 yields 0.073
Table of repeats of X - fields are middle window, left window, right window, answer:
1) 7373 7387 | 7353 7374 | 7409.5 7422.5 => -0.09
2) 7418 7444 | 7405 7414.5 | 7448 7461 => 0.04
